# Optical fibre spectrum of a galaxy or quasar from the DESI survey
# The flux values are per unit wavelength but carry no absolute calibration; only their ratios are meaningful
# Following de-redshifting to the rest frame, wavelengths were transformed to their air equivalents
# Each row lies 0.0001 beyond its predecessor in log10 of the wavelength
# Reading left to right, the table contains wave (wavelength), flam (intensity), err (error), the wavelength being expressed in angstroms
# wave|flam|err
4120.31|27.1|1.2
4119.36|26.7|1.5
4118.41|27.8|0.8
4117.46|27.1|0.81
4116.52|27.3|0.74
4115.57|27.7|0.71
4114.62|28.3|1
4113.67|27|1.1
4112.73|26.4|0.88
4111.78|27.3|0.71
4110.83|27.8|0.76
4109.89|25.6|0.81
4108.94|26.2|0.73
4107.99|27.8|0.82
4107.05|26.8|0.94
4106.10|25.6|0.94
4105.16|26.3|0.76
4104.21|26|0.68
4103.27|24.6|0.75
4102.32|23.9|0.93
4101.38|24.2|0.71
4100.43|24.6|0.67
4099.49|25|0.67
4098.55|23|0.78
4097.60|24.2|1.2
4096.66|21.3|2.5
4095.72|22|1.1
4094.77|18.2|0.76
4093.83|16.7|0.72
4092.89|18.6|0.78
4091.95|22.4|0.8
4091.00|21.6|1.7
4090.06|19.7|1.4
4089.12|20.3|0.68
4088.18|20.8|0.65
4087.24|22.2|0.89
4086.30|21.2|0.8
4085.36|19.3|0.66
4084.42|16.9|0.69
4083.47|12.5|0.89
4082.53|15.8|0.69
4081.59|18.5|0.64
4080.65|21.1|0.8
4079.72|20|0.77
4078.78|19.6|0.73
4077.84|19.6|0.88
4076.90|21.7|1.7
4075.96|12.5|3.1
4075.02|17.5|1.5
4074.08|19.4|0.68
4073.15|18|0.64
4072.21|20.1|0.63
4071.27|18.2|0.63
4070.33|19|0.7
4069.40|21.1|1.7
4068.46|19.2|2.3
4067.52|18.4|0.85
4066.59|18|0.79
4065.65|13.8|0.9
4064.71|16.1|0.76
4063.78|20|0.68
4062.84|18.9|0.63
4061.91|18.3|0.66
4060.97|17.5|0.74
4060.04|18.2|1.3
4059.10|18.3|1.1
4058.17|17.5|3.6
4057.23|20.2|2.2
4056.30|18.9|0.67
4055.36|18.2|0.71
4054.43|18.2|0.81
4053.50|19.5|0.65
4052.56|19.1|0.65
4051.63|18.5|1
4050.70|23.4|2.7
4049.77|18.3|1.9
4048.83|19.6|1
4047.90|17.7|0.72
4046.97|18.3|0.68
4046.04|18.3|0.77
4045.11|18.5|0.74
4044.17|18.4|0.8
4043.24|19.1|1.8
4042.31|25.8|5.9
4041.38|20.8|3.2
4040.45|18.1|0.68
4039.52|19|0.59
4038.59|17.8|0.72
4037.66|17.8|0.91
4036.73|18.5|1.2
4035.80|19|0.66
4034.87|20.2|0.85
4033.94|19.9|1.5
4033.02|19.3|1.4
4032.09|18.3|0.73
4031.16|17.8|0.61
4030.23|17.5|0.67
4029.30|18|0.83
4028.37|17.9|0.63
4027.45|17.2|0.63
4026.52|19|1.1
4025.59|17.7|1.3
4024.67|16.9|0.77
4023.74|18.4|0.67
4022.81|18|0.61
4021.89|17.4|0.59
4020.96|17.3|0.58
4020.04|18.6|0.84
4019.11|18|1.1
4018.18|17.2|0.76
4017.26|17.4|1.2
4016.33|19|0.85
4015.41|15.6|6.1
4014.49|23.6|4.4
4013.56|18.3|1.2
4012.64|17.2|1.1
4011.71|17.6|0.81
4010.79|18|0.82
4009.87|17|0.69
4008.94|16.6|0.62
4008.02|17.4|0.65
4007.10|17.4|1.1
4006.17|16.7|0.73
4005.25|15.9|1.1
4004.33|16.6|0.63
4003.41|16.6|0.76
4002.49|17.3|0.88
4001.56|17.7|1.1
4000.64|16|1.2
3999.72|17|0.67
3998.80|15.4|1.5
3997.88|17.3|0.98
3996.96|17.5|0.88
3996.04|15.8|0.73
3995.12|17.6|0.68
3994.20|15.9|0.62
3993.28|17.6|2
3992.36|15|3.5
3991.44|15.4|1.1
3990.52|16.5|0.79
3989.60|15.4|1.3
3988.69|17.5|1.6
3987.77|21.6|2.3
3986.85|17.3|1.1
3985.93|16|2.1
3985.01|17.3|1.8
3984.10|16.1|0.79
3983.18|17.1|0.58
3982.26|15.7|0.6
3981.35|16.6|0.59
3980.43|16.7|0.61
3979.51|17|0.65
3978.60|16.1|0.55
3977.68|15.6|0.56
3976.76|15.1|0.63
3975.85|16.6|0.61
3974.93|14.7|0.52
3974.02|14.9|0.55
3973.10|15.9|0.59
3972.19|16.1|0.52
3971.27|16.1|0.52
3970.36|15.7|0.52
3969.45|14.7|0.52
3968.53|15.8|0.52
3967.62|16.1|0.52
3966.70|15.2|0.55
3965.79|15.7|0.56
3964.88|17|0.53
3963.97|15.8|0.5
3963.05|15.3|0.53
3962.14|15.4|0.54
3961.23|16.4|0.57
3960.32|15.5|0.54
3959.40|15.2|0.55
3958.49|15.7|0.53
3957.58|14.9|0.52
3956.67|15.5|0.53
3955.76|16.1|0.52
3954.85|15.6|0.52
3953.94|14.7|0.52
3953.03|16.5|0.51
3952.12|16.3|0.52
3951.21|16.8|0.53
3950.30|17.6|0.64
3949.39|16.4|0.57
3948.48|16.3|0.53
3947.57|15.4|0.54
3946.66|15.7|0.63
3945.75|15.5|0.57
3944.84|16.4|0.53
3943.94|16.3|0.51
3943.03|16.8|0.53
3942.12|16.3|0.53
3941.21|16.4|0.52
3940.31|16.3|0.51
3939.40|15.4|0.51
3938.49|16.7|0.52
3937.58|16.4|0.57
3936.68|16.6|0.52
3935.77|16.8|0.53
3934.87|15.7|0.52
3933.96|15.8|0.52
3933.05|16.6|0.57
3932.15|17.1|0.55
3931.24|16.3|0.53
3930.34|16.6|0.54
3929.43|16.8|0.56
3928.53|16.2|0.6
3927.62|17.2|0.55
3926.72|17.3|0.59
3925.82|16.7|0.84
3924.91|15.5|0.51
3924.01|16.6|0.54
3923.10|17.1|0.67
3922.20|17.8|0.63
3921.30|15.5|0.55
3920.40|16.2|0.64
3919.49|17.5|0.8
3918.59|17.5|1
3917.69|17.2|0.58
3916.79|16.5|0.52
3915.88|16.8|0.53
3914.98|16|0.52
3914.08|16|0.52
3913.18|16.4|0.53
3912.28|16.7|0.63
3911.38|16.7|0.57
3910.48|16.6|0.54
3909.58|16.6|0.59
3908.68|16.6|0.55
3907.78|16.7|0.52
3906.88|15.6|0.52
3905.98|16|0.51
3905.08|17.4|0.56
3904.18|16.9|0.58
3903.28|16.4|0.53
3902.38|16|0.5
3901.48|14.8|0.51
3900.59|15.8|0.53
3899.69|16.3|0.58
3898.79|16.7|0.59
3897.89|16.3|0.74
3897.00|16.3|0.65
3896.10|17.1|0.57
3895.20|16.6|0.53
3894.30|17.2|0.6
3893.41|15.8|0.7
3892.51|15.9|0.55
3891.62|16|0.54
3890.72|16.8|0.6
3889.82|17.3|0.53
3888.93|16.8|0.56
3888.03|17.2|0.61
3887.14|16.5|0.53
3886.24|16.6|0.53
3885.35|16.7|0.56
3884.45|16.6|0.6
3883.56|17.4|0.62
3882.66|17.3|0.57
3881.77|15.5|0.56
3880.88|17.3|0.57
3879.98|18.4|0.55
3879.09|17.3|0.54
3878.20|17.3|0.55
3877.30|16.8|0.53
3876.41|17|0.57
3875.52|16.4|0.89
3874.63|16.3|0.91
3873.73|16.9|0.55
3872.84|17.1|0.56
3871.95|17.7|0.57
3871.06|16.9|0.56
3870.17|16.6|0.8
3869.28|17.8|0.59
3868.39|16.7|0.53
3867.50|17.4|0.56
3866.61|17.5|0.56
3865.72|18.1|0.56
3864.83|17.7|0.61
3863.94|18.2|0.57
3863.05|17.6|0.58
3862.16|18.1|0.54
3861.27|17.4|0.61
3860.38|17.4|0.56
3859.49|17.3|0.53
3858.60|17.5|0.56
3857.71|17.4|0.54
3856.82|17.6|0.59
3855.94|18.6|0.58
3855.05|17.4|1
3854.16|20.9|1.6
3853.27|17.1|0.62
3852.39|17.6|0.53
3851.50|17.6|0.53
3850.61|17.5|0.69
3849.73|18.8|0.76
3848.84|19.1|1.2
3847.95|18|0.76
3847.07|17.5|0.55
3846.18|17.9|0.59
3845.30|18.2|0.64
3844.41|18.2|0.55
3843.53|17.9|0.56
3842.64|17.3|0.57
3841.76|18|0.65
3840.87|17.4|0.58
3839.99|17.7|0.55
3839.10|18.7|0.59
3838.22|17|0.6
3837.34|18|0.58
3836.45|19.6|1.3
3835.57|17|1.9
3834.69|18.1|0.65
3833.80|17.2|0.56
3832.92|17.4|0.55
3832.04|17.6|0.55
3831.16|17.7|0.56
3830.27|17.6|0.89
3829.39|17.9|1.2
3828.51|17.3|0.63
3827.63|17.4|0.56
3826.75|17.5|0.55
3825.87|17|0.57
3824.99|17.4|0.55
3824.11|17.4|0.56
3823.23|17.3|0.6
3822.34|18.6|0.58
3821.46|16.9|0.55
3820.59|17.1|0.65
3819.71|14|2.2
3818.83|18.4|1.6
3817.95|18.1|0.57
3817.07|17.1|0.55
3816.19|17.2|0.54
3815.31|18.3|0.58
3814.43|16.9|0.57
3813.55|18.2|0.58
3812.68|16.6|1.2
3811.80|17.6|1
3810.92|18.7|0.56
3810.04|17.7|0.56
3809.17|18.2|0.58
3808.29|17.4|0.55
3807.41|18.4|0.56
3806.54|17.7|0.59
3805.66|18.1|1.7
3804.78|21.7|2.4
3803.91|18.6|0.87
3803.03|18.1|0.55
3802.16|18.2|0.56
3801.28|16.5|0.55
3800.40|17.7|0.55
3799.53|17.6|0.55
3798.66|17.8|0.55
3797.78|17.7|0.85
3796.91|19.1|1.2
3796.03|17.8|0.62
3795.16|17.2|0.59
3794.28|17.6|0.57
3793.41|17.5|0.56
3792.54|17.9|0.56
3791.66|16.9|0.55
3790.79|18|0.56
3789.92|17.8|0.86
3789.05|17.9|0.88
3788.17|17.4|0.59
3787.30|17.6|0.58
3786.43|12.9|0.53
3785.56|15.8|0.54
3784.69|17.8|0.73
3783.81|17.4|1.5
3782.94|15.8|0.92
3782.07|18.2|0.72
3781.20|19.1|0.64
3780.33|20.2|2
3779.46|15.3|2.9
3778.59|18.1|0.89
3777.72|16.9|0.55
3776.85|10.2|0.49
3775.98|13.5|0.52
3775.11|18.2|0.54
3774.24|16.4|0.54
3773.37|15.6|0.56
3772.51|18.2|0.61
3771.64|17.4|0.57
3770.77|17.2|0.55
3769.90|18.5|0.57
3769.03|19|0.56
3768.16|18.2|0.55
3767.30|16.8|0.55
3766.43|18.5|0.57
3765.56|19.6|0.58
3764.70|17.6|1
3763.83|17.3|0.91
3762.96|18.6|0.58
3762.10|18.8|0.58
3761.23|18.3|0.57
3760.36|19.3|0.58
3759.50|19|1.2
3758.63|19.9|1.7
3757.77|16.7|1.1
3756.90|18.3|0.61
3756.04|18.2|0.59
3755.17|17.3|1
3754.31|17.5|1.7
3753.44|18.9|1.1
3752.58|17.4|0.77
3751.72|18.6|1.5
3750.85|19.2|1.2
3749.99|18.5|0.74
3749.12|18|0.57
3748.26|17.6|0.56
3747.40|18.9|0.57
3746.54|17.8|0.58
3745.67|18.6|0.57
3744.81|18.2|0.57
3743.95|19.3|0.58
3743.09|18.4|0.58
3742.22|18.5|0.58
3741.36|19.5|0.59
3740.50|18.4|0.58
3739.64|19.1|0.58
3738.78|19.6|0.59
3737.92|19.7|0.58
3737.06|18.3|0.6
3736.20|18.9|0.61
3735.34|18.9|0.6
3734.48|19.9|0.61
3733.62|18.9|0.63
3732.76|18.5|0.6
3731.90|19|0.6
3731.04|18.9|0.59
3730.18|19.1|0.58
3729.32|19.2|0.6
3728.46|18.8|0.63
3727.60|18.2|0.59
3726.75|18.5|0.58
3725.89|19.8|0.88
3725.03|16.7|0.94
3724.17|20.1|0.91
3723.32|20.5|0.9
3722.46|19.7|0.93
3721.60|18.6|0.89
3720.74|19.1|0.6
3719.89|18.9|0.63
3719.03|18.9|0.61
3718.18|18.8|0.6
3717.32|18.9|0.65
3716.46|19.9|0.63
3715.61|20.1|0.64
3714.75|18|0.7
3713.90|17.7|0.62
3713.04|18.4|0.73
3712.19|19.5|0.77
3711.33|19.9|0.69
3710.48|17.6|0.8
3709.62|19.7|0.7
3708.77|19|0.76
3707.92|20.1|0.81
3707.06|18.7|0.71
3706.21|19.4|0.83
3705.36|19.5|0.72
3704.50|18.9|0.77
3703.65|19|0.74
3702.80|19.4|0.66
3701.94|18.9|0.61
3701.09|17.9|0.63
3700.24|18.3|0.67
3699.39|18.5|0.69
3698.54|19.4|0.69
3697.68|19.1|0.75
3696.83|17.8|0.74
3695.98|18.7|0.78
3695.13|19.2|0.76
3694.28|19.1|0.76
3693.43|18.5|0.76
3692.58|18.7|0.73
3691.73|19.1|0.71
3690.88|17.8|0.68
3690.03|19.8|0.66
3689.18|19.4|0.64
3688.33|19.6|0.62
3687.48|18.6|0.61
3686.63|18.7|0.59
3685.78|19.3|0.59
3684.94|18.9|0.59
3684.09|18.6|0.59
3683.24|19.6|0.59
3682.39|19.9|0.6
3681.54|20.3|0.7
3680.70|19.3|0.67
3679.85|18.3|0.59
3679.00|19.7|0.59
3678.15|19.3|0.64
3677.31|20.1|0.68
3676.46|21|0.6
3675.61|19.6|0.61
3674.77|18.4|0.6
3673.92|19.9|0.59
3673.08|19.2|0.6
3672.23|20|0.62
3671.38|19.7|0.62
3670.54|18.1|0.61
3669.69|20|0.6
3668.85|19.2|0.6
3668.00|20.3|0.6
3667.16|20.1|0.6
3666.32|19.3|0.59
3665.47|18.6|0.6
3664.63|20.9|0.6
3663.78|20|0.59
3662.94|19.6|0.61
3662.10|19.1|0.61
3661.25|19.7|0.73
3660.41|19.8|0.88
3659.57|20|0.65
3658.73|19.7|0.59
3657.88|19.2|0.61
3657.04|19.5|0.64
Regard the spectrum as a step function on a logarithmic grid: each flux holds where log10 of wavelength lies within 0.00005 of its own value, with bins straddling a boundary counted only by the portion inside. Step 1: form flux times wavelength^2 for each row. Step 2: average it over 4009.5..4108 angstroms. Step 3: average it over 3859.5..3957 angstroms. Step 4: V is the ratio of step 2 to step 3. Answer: 1.26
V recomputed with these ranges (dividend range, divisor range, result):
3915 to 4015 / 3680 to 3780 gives 1.00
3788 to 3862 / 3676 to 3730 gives 0.99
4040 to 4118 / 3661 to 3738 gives 1.33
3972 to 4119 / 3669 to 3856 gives 1.22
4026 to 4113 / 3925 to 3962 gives 1.32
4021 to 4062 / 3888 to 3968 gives 1.21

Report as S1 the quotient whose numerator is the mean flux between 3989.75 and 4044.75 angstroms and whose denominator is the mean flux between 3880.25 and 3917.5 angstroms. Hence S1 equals 1.08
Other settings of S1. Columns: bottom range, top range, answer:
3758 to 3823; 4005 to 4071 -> 1.05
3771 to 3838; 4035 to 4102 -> 1.11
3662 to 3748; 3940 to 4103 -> 0.94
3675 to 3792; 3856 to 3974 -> 0.90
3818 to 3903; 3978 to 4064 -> 1.04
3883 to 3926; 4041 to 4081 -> 1.14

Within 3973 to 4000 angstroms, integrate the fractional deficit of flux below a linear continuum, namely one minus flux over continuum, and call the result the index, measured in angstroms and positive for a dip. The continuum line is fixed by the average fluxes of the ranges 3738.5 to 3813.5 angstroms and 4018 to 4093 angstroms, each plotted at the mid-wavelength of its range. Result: 2.97 angstroms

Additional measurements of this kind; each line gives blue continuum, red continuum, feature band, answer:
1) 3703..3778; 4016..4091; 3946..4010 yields 8.1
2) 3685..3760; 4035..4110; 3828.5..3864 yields 2.6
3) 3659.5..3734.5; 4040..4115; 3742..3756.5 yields 0.8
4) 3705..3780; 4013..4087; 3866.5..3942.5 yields 7.6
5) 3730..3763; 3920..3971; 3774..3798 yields 1.5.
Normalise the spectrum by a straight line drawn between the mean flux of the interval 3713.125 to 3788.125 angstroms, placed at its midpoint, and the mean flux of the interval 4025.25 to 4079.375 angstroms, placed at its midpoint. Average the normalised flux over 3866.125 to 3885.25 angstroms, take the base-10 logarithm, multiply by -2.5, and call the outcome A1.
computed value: 0.08 mag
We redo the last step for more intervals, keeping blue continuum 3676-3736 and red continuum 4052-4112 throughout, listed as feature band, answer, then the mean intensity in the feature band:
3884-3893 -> 0.19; 16.6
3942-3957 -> 0.23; 16.1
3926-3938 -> 0.20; 16.6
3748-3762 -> 0.05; 18.3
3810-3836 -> 0.12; 17.4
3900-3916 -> 0.21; 16.3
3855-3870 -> 0.12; 17.6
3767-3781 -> 0.15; 16.9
